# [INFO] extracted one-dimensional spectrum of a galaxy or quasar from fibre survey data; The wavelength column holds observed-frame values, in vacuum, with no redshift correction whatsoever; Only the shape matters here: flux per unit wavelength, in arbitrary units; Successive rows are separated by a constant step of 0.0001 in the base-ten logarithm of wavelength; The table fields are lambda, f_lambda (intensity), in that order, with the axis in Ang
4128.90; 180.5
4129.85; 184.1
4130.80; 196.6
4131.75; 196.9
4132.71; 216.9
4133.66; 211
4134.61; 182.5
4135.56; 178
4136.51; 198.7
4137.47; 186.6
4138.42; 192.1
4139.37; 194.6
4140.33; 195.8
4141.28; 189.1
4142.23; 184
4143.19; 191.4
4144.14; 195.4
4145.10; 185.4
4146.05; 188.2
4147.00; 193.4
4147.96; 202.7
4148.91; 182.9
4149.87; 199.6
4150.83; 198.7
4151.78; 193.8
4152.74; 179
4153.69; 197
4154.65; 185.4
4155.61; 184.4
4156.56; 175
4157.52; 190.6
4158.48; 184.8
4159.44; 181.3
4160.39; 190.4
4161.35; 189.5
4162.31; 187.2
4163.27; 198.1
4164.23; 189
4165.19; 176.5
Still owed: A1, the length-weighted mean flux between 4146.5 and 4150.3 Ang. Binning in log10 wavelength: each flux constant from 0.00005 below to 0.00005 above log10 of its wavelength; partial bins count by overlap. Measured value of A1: 195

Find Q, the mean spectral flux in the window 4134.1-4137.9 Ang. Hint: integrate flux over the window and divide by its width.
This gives 187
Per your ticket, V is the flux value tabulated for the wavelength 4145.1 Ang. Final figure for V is 185.4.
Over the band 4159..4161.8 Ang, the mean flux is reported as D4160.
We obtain 188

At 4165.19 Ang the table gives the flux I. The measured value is 176.5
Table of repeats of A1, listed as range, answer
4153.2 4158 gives 187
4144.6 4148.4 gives 192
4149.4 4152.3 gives 197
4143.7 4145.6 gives 190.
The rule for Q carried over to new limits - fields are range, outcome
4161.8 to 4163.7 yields 192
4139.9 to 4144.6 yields 191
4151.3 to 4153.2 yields 187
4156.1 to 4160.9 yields 184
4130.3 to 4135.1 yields 201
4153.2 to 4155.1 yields 191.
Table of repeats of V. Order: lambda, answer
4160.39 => 190.4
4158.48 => 184.8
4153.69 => 197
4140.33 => 195.8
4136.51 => 198.7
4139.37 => 194.6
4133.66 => 211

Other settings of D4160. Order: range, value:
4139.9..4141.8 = 193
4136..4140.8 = 193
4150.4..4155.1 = 191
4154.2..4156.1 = 185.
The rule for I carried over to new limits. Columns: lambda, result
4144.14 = 195.4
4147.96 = 202.7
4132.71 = 216.9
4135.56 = 178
